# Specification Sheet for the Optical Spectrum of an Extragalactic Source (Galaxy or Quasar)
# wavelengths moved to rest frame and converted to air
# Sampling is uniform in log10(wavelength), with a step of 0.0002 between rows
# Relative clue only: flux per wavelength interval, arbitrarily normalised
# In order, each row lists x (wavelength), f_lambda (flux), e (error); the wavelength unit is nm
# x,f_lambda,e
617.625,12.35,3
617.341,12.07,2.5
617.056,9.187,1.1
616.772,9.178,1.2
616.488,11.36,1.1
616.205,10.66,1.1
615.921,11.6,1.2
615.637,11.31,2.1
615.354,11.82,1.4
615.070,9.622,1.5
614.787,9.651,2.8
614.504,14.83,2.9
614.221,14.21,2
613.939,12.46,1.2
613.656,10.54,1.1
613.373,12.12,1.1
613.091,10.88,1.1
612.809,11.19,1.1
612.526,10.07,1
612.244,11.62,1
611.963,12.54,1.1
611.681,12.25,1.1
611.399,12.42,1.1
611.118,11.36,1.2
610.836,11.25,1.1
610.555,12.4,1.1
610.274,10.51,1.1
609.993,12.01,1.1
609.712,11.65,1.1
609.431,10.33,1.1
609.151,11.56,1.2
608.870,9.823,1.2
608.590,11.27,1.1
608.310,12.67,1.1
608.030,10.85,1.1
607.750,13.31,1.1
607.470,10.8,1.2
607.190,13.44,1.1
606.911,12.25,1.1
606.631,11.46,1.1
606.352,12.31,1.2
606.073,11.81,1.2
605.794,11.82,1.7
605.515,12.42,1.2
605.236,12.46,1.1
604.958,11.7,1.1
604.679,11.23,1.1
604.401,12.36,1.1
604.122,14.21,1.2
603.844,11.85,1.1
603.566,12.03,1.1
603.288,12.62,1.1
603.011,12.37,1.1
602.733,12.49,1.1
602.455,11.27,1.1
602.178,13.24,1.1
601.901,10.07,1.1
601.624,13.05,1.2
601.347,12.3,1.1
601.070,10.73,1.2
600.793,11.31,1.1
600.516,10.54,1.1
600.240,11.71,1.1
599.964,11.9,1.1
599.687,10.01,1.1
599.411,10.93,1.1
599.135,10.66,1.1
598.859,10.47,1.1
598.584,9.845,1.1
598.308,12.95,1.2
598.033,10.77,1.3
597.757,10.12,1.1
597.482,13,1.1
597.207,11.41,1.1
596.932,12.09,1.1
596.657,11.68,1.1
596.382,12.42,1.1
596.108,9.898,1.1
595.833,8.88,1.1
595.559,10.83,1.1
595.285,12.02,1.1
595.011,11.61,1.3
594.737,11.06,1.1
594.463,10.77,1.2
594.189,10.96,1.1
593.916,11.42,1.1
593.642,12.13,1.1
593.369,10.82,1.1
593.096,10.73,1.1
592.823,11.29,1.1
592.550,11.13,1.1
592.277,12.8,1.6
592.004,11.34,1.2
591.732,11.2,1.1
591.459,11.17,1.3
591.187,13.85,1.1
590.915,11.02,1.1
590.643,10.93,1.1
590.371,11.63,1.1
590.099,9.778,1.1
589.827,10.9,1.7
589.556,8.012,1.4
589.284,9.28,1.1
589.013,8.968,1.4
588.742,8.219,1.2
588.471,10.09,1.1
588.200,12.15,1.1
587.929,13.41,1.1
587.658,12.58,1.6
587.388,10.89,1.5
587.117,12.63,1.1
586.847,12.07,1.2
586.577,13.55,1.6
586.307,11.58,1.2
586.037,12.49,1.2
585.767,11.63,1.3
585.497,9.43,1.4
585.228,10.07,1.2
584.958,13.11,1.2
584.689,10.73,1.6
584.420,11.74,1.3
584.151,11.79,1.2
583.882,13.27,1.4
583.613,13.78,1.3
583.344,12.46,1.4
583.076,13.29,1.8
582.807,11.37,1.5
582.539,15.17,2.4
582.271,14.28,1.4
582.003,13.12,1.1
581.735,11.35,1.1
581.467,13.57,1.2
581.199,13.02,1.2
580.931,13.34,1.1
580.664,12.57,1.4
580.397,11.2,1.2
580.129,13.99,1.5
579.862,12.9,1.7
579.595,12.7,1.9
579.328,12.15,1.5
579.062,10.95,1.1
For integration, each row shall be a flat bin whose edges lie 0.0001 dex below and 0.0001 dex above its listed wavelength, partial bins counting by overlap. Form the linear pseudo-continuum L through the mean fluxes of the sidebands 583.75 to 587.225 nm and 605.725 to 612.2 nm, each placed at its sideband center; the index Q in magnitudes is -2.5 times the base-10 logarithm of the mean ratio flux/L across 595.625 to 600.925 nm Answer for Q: 0.07 mag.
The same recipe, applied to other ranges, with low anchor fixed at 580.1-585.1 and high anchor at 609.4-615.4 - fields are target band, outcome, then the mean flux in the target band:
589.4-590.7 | 0.220 mag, 10.2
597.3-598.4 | 0.050 mag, 11.6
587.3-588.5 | 0.049 mag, 12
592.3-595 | 0.103 mag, 11.2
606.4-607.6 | -0.016 mag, 12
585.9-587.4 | 0.027 mag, 12.3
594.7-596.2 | 0.148 mag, 10.7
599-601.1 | 0.106 mag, 11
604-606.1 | -0.030 mag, 12.3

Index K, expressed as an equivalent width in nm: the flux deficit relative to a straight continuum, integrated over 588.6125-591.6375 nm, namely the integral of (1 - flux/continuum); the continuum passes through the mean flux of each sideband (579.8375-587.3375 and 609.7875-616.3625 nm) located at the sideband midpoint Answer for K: 0.47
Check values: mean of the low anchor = 12.5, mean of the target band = 10.4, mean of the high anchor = 11.6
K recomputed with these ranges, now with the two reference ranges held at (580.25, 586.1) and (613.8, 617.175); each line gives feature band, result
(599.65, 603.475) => 0.019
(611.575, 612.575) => -0.025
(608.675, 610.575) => 0.069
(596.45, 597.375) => 0.010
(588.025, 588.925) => 0.147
